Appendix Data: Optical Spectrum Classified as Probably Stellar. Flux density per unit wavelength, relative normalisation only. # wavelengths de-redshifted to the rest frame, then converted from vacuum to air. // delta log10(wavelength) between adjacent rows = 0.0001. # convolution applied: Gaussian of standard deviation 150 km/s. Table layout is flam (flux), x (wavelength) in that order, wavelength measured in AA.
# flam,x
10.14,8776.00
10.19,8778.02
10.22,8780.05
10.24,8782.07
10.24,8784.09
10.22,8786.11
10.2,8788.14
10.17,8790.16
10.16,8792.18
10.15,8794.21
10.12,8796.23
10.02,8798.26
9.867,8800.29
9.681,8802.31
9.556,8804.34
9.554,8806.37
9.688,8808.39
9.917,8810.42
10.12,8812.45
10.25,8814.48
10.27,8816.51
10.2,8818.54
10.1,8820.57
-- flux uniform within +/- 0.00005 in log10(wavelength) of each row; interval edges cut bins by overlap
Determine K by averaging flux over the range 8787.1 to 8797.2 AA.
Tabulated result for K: 10.2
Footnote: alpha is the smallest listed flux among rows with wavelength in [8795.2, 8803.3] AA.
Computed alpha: 9.681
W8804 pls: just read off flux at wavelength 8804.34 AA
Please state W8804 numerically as 9.556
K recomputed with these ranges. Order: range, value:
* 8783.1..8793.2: 10.2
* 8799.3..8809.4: 9.68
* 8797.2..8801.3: 9.93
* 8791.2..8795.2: 10.1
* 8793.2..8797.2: 10.1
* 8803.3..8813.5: 9.77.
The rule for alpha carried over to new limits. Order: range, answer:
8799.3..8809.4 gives 9.554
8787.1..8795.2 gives 10.15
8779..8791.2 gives 10.17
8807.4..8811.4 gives 9.688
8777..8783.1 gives 10.19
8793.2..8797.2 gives 10.12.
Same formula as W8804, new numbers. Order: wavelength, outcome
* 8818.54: 10.2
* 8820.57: 10.1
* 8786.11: 10.22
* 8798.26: 10.02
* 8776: 10.14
